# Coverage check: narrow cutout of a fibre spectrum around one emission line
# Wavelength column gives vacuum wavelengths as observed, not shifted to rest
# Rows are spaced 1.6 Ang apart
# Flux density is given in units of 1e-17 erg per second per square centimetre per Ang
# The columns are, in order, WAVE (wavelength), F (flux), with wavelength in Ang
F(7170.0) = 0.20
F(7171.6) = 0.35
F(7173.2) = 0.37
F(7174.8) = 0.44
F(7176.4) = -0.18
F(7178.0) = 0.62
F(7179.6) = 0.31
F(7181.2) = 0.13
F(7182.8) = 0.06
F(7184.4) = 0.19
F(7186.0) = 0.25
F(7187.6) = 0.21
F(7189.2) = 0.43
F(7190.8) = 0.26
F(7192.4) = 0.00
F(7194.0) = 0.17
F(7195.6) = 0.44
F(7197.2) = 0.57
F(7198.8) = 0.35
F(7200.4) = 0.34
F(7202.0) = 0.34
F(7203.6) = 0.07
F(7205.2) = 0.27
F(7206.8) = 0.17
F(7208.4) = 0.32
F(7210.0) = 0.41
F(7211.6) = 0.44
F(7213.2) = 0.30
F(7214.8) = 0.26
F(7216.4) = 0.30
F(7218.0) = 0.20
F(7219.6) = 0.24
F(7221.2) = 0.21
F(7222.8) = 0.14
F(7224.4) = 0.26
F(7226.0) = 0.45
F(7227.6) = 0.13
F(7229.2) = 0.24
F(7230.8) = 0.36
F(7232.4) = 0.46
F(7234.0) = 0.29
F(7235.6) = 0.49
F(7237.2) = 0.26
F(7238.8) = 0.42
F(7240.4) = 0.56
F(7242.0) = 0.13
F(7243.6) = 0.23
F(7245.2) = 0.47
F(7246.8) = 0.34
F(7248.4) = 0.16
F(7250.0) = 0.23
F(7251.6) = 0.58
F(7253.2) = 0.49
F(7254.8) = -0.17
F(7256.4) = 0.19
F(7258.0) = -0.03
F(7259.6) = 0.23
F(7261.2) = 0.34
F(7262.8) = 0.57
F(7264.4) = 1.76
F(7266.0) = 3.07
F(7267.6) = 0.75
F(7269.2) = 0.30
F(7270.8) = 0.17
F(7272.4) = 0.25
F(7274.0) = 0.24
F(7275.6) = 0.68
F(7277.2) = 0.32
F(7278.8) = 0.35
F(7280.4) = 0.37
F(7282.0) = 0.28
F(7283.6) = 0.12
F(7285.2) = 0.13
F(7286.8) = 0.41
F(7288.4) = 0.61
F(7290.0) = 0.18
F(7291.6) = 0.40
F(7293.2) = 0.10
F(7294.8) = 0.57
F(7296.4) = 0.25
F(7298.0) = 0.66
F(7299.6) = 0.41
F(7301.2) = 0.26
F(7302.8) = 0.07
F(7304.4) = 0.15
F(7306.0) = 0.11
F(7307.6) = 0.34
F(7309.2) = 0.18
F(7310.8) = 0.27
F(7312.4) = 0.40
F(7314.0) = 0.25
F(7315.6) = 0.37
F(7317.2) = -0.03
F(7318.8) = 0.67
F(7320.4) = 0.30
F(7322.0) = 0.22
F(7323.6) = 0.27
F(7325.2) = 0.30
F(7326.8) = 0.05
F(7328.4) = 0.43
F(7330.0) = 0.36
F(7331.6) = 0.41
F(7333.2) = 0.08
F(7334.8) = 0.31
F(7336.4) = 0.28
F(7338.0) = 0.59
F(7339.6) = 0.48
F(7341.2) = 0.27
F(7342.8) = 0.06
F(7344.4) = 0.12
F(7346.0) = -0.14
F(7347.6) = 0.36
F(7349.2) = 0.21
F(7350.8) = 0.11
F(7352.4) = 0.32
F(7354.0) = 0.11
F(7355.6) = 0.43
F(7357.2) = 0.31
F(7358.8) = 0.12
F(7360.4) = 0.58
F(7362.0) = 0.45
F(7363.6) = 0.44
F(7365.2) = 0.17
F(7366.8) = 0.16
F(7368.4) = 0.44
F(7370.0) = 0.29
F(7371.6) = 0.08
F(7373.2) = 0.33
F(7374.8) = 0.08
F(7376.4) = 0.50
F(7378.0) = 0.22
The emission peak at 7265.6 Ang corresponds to H-alpha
